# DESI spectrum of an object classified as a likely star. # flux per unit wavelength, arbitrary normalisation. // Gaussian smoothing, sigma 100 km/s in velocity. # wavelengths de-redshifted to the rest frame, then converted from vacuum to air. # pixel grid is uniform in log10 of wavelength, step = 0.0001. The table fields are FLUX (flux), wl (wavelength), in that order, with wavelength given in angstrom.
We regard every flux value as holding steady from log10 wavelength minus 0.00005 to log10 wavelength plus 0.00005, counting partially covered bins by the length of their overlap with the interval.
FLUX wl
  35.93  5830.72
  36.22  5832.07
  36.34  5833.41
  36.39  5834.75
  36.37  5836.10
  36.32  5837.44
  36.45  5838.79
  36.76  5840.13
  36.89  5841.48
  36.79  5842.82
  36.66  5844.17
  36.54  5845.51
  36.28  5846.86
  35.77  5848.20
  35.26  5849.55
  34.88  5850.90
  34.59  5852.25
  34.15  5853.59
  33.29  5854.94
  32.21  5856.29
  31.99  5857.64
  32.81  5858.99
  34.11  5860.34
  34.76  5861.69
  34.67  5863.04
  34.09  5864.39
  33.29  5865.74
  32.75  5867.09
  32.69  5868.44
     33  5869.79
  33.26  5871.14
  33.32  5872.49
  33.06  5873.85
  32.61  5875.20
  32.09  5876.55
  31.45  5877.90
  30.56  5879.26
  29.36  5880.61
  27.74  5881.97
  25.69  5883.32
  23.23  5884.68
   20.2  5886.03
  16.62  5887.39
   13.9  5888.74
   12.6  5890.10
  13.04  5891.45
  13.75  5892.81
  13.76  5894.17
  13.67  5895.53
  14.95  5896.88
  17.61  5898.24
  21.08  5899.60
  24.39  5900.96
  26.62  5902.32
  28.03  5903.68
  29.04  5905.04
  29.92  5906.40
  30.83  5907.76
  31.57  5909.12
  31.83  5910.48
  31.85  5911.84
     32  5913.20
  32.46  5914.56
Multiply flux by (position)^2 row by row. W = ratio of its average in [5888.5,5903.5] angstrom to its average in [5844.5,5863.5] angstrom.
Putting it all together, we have 0.51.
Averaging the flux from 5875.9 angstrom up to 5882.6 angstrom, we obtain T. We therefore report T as 30.2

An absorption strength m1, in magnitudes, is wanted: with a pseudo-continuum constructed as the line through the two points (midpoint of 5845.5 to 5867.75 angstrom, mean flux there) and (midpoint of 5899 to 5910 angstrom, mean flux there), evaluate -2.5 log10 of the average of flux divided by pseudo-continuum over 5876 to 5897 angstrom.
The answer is 0.41 mag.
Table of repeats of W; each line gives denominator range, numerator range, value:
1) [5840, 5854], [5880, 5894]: 0.55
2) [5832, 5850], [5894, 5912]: 0.70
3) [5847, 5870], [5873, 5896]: 0.68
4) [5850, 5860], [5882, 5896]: 0.52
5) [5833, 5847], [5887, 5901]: 0.43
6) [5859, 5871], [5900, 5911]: 0.87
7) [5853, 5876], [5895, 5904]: 0.63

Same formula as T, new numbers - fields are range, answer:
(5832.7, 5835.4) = 36.4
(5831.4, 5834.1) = 36.4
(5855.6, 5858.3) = 32.1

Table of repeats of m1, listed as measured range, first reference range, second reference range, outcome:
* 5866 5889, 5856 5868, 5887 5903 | -0.11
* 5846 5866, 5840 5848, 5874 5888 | -0.02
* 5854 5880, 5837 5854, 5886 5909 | -0.13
